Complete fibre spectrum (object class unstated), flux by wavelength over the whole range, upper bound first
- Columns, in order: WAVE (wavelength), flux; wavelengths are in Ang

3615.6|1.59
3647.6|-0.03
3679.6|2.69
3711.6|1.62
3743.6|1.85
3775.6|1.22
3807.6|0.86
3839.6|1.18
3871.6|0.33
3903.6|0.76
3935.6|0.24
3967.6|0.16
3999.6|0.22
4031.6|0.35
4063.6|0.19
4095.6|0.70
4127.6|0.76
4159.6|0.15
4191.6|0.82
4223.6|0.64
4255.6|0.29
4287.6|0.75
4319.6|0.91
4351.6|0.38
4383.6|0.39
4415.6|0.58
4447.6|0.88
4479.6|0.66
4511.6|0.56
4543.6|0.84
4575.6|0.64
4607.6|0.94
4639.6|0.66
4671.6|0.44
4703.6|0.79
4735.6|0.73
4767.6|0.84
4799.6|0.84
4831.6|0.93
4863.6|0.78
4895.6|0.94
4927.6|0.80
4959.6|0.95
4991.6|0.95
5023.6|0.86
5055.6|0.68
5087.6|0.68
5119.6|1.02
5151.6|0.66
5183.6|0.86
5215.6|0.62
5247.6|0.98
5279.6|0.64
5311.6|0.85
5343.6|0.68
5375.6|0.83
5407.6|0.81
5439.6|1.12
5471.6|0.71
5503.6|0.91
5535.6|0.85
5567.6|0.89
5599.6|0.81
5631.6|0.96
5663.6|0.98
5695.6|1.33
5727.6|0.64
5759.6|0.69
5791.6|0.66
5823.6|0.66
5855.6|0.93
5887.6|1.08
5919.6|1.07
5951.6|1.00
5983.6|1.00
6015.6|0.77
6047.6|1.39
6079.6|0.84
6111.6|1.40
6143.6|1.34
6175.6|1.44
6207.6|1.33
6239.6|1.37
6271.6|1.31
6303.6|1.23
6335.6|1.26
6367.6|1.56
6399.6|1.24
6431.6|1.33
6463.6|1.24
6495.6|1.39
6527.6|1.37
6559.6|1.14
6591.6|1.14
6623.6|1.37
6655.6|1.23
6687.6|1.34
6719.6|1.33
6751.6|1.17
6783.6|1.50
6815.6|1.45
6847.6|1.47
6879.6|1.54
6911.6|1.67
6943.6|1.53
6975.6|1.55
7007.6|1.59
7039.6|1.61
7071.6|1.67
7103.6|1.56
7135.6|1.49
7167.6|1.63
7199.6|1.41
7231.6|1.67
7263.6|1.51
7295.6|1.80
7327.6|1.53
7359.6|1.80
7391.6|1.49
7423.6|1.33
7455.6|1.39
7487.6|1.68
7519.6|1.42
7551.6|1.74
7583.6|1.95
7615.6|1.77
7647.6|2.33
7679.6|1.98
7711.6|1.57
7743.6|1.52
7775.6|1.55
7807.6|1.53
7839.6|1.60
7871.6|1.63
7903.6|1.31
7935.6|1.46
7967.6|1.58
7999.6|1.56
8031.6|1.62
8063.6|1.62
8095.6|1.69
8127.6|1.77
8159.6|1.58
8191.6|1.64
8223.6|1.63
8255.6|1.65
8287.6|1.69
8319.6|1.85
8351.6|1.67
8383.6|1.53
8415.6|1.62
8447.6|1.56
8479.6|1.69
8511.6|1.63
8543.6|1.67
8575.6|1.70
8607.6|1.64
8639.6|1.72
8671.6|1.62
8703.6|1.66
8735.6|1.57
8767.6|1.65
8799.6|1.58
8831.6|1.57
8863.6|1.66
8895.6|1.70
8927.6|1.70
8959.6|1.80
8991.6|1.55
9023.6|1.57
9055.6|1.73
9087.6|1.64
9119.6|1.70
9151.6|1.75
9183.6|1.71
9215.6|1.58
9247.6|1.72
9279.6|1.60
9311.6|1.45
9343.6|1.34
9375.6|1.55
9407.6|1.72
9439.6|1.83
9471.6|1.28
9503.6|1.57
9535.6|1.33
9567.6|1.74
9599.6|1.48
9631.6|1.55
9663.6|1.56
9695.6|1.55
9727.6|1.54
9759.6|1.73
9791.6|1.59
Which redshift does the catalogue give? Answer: 0.530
